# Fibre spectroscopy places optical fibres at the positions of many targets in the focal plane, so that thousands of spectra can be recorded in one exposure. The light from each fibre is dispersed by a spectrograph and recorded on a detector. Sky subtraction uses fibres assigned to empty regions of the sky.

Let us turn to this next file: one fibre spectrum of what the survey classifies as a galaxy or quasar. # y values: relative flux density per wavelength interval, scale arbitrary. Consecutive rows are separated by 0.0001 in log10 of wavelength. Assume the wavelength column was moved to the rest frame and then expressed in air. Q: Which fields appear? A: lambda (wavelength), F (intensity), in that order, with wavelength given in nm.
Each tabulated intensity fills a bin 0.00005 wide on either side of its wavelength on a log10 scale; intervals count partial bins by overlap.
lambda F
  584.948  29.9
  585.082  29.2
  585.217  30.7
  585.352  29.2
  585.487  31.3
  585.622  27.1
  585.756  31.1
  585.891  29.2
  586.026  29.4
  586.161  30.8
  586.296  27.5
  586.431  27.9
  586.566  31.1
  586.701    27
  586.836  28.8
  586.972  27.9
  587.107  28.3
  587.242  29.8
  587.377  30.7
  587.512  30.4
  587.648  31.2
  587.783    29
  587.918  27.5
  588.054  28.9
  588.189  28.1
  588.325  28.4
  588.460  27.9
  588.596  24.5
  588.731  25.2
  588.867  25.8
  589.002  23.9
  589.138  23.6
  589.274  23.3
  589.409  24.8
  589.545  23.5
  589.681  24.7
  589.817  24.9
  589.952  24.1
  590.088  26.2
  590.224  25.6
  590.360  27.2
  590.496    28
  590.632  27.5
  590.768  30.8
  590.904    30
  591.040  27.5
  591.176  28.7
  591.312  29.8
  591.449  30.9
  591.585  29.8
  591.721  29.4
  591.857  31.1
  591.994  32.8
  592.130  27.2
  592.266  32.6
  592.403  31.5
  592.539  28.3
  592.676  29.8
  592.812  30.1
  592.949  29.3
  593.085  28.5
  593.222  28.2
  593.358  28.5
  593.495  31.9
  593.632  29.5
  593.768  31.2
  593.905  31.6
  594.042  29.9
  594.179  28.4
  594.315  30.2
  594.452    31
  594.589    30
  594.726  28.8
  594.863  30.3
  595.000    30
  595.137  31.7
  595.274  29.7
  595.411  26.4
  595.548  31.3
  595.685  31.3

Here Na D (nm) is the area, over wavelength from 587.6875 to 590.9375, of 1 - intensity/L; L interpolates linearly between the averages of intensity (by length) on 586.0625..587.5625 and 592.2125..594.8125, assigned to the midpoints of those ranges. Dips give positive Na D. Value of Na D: 0.33 nm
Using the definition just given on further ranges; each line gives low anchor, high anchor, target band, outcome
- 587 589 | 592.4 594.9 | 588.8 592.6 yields 0.17 nm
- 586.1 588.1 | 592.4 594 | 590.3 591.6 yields 0.02 nm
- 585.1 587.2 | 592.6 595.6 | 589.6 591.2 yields 0.13 nm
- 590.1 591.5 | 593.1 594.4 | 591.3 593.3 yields -0.05 nm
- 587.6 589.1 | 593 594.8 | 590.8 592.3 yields -0.06 nm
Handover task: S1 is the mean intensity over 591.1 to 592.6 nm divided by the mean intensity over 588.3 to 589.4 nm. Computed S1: 1.20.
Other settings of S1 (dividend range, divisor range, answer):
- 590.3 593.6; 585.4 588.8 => 1.03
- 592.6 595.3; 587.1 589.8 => 1.11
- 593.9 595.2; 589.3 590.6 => 1.18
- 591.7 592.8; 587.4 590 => 1.15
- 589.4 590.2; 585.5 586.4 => 0.85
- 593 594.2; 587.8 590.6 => 1.15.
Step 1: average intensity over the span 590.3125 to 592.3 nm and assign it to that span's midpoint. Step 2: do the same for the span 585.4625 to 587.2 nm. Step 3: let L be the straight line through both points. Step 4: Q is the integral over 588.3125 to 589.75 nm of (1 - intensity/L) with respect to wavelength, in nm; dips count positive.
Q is 0.21 nm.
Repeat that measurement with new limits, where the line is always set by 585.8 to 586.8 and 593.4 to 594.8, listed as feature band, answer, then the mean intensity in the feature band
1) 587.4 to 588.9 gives 0.07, 28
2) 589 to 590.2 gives 0.21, 24.4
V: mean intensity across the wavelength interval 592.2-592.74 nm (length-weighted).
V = 30.5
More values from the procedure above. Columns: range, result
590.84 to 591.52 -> 29.4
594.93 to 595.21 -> 30.8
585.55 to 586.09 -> 29.2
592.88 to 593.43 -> 28.6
